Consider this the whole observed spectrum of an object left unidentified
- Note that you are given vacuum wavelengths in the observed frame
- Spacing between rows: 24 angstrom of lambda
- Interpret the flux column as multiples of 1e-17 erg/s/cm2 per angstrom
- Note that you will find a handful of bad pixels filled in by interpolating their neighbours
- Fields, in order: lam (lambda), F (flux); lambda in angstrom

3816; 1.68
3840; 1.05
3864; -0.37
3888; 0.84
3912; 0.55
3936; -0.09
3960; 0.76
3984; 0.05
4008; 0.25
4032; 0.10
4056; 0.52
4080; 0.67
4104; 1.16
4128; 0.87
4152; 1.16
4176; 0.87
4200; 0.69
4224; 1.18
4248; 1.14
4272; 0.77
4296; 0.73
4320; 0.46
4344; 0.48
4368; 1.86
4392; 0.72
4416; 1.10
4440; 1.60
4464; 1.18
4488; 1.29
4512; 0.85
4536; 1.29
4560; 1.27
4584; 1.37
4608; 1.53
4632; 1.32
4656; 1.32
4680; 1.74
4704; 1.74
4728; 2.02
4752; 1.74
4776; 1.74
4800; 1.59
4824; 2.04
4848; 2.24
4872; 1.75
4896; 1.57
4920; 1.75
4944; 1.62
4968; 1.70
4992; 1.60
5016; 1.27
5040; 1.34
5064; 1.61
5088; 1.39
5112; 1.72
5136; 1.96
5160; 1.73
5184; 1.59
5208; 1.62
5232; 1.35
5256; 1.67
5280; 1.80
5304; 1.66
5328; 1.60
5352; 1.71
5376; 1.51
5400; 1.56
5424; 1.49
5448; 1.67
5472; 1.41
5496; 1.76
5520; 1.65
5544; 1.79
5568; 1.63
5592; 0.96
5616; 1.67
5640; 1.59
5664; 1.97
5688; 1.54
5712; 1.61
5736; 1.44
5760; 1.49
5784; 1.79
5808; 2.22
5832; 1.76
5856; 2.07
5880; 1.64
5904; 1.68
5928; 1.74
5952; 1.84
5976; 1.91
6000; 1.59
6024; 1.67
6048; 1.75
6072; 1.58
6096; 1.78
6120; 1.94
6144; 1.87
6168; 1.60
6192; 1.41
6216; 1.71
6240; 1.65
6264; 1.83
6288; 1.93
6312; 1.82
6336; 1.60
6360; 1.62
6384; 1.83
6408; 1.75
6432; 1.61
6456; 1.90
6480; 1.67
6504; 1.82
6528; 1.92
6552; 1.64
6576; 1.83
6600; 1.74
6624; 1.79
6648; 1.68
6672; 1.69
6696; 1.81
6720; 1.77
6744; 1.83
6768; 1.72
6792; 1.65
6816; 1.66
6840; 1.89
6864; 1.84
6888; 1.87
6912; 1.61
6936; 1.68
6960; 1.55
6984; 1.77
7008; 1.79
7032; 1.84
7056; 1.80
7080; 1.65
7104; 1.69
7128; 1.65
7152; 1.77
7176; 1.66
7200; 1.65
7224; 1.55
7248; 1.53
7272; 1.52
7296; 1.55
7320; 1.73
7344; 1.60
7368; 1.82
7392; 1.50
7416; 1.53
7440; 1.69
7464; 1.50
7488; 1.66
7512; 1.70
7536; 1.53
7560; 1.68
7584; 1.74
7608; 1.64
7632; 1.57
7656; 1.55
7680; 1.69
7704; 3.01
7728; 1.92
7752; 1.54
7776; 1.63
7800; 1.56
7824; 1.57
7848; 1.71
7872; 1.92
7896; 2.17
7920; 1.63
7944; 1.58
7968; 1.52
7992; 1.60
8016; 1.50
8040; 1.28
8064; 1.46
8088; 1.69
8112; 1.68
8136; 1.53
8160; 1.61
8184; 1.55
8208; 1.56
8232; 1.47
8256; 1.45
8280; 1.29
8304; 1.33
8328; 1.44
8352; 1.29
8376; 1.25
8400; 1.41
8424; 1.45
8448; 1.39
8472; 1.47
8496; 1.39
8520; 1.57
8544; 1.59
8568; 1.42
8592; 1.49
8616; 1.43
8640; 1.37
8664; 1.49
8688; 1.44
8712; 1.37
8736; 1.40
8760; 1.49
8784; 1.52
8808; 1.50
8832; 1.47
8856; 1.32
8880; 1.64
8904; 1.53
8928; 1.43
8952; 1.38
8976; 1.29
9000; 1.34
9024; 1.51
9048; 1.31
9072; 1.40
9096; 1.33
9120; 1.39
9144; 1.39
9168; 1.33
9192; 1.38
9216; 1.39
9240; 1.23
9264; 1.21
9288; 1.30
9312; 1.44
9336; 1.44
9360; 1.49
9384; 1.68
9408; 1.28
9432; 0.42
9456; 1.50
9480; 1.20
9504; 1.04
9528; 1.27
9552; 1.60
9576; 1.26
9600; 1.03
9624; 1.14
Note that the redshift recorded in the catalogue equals 0.17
